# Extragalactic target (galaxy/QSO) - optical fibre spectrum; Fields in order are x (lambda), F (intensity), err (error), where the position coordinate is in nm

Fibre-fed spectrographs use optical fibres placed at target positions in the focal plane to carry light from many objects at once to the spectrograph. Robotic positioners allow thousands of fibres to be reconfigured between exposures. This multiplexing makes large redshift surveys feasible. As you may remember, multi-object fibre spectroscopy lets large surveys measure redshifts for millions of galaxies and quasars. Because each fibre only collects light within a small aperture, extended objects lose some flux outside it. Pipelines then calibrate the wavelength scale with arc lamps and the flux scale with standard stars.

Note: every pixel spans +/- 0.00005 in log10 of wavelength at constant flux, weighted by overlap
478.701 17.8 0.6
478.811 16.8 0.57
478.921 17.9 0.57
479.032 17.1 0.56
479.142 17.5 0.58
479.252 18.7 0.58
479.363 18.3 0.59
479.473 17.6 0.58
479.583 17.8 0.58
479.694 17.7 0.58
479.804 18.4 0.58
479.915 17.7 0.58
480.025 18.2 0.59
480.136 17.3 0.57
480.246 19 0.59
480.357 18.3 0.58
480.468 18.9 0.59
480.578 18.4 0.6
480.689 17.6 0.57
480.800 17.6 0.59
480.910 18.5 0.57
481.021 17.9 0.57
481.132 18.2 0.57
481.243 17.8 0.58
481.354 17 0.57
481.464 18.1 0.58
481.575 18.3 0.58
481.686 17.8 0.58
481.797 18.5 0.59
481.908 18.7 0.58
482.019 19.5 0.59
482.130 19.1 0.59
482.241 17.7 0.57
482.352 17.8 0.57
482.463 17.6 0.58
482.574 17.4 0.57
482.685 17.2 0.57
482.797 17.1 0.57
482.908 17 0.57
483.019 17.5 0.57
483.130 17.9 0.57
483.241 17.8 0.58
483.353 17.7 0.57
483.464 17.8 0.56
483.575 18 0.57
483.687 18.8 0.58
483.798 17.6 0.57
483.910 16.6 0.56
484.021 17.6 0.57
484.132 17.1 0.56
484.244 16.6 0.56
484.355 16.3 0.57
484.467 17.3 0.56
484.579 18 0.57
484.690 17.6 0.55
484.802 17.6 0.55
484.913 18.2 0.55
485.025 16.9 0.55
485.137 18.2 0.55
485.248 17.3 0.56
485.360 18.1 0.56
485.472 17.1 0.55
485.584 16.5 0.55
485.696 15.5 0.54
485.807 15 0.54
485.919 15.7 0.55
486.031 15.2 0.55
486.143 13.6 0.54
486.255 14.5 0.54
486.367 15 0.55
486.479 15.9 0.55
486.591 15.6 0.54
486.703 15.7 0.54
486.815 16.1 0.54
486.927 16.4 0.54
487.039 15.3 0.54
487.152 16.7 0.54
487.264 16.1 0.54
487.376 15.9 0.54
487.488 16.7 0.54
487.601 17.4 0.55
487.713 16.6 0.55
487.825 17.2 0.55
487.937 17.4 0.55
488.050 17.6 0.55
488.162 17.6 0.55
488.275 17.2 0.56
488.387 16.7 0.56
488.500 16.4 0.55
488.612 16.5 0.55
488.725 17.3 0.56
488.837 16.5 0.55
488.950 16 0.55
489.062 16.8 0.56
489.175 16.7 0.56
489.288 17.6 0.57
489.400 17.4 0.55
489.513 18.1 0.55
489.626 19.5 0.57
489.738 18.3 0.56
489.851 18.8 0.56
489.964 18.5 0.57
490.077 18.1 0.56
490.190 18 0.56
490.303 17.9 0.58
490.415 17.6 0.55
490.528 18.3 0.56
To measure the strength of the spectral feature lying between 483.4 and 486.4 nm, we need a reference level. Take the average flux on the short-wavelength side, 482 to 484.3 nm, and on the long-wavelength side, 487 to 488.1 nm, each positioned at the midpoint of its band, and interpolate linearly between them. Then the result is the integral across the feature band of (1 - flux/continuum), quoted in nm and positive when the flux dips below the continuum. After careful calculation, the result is 0.081 nm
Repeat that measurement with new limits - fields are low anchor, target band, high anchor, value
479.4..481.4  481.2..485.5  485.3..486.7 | -0.244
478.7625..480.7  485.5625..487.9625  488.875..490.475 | 0.264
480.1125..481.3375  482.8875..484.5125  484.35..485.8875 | -0.001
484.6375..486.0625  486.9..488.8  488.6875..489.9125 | 0.059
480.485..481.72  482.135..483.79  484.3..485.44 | 0.004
